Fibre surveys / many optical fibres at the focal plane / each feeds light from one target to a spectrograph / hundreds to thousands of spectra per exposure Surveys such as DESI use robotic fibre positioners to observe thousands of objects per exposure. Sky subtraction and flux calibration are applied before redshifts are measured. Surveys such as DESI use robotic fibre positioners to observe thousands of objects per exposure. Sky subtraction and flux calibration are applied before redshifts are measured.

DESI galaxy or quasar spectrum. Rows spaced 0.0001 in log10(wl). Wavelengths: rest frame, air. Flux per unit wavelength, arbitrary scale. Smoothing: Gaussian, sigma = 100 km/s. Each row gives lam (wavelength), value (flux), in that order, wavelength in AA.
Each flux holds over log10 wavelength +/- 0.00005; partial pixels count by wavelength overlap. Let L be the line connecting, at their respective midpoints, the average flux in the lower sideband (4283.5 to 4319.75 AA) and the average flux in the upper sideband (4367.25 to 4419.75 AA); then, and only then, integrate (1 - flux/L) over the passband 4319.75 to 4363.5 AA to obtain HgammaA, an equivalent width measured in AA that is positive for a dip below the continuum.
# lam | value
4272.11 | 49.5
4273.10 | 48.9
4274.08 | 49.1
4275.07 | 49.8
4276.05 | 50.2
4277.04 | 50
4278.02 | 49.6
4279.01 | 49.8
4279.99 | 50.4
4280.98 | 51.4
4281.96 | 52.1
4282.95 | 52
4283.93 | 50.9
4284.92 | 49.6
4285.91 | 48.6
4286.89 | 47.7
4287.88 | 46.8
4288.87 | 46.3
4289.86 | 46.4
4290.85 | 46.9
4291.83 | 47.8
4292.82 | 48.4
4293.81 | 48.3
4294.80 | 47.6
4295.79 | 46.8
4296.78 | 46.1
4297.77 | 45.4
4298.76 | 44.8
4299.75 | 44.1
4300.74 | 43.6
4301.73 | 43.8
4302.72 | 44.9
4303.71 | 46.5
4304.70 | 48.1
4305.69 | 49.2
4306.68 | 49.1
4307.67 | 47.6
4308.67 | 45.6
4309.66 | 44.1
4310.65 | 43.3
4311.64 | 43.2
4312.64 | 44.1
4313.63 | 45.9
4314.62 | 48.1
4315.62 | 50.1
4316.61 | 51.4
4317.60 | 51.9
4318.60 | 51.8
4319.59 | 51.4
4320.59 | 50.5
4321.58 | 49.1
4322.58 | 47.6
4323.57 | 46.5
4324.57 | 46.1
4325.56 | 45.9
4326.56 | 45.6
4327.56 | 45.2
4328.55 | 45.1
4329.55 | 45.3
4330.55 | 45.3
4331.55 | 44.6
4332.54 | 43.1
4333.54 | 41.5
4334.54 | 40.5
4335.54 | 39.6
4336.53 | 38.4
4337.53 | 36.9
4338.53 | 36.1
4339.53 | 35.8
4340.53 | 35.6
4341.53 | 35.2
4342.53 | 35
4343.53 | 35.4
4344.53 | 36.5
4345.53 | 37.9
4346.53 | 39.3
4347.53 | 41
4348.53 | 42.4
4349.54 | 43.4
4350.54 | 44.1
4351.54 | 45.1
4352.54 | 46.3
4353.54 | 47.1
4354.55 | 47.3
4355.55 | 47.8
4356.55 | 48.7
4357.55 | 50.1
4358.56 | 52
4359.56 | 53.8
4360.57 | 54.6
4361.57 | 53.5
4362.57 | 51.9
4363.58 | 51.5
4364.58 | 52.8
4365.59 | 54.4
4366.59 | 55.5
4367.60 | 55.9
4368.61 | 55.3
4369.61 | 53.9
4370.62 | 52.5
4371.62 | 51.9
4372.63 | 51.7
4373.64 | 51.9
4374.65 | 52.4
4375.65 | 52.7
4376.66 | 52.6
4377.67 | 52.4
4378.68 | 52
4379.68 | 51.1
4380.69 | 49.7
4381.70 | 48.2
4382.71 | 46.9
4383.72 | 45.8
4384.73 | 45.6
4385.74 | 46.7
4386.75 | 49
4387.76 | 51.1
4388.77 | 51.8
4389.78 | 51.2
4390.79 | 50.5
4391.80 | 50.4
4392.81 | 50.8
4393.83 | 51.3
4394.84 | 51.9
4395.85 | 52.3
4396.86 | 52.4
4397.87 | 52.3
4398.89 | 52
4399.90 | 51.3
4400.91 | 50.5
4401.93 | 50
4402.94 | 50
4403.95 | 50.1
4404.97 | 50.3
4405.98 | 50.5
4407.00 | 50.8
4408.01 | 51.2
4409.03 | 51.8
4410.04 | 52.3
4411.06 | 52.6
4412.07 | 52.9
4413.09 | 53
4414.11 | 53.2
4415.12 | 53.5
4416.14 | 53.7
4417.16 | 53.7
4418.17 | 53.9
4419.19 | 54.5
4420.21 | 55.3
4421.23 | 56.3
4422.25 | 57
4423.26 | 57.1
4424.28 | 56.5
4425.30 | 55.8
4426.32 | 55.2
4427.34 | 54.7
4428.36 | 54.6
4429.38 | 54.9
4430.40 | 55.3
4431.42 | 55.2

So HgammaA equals 4.4 AA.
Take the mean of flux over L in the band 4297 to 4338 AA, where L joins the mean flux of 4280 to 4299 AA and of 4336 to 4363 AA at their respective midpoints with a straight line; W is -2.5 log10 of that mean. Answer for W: 0.00 mag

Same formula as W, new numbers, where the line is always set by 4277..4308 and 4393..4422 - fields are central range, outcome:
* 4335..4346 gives 0.332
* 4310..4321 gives 0.010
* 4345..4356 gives 0.147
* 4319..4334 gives 0.066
